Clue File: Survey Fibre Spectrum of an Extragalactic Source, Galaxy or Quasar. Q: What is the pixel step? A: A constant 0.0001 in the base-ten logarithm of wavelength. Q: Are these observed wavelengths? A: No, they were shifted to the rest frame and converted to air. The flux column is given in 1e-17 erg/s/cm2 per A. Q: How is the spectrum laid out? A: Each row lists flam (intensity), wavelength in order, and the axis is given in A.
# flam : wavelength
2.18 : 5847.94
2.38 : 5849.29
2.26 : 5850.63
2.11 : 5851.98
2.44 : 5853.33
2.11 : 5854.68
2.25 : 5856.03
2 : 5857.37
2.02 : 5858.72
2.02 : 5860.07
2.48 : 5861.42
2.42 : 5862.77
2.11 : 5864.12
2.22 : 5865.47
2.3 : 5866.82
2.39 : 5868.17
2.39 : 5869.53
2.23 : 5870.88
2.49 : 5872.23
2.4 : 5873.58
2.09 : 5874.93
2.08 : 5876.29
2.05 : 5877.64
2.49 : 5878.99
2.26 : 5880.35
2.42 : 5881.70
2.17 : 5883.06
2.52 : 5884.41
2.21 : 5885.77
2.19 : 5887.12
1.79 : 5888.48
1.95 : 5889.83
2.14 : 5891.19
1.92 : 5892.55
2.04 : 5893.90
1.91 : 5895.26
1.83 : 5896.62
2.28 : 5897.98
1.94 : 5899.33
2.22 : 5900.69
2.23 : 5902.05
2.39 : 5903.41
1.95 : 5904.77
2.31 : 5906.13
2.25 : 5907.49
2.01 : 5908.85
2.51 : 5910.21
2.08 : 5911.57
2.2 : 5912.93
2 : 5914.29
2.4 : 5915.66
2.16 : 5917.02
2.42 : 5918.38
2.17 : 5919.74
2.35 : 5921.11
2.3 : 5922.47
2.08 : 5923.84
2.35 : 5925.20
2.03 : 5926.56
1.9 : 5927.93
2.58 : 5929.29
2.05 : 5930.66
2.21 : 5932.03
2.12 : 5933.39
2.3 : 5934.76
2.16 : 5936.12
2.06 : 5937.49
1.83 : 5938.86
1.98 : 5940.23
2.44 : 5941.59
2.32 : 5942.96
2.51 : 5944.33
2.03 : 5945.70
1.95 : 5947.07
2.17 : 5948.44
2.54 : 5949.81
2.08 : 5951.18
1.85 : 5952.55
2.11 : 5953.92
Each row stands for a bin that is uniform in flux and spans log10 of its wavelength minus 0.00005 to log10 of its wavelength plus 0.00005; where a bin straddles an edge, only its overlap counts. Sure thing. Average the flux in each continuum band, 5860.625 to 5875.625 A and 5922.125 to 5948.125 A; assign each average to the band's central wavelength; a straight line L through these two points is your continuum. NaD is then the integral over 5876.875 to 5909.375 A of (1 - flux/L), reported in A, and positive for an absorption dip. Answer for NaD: 1.66 A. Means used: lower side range 2.32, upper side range 2.17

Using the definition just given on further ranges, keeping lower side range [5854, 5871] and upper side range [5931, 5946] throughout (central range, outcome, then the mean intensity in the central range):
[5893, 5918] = 0.5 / 2.15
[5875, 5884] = -0.1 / 2.24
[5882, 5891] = 0.2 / 2.15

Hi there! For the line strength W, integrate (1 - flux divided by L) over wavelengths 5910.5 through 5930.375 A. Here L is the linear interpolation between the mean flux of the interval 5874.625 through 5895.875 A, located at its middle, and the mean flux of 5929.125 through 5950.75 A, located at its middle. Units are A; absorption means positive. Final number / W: -0.4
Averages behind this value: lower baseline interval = 2.14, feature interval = 2.22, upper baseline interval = 2.19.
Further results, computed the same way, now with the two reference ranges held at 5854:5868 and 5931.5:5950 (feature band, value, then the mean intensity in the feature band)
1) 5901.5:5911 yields -0.2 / 2.23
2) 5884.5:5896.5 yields 0.9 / 2.03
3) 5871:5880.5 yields -0.3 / 2.26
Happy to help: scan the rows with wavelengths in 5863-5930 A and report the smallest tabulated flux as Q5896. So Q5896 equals 1.79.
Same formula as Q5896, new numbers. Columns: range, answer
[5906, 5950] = 1.83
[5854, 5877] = 2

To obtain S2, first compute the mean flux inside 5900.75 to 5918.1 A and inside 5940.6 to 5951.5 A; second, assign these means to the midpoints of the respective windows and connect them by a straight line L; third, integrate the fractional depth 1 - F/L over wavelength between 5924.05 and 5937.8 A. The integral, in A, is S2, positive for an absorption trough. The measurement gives 0.4 A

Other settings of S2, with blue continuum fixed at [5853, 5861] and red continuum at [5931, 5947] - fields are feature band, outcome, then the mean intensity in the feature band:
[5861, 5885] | -1.79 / 2.3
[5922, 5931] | -0.10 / 2.19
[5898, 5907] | -0.12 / 2.18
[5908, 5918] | -0.21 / 2.2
